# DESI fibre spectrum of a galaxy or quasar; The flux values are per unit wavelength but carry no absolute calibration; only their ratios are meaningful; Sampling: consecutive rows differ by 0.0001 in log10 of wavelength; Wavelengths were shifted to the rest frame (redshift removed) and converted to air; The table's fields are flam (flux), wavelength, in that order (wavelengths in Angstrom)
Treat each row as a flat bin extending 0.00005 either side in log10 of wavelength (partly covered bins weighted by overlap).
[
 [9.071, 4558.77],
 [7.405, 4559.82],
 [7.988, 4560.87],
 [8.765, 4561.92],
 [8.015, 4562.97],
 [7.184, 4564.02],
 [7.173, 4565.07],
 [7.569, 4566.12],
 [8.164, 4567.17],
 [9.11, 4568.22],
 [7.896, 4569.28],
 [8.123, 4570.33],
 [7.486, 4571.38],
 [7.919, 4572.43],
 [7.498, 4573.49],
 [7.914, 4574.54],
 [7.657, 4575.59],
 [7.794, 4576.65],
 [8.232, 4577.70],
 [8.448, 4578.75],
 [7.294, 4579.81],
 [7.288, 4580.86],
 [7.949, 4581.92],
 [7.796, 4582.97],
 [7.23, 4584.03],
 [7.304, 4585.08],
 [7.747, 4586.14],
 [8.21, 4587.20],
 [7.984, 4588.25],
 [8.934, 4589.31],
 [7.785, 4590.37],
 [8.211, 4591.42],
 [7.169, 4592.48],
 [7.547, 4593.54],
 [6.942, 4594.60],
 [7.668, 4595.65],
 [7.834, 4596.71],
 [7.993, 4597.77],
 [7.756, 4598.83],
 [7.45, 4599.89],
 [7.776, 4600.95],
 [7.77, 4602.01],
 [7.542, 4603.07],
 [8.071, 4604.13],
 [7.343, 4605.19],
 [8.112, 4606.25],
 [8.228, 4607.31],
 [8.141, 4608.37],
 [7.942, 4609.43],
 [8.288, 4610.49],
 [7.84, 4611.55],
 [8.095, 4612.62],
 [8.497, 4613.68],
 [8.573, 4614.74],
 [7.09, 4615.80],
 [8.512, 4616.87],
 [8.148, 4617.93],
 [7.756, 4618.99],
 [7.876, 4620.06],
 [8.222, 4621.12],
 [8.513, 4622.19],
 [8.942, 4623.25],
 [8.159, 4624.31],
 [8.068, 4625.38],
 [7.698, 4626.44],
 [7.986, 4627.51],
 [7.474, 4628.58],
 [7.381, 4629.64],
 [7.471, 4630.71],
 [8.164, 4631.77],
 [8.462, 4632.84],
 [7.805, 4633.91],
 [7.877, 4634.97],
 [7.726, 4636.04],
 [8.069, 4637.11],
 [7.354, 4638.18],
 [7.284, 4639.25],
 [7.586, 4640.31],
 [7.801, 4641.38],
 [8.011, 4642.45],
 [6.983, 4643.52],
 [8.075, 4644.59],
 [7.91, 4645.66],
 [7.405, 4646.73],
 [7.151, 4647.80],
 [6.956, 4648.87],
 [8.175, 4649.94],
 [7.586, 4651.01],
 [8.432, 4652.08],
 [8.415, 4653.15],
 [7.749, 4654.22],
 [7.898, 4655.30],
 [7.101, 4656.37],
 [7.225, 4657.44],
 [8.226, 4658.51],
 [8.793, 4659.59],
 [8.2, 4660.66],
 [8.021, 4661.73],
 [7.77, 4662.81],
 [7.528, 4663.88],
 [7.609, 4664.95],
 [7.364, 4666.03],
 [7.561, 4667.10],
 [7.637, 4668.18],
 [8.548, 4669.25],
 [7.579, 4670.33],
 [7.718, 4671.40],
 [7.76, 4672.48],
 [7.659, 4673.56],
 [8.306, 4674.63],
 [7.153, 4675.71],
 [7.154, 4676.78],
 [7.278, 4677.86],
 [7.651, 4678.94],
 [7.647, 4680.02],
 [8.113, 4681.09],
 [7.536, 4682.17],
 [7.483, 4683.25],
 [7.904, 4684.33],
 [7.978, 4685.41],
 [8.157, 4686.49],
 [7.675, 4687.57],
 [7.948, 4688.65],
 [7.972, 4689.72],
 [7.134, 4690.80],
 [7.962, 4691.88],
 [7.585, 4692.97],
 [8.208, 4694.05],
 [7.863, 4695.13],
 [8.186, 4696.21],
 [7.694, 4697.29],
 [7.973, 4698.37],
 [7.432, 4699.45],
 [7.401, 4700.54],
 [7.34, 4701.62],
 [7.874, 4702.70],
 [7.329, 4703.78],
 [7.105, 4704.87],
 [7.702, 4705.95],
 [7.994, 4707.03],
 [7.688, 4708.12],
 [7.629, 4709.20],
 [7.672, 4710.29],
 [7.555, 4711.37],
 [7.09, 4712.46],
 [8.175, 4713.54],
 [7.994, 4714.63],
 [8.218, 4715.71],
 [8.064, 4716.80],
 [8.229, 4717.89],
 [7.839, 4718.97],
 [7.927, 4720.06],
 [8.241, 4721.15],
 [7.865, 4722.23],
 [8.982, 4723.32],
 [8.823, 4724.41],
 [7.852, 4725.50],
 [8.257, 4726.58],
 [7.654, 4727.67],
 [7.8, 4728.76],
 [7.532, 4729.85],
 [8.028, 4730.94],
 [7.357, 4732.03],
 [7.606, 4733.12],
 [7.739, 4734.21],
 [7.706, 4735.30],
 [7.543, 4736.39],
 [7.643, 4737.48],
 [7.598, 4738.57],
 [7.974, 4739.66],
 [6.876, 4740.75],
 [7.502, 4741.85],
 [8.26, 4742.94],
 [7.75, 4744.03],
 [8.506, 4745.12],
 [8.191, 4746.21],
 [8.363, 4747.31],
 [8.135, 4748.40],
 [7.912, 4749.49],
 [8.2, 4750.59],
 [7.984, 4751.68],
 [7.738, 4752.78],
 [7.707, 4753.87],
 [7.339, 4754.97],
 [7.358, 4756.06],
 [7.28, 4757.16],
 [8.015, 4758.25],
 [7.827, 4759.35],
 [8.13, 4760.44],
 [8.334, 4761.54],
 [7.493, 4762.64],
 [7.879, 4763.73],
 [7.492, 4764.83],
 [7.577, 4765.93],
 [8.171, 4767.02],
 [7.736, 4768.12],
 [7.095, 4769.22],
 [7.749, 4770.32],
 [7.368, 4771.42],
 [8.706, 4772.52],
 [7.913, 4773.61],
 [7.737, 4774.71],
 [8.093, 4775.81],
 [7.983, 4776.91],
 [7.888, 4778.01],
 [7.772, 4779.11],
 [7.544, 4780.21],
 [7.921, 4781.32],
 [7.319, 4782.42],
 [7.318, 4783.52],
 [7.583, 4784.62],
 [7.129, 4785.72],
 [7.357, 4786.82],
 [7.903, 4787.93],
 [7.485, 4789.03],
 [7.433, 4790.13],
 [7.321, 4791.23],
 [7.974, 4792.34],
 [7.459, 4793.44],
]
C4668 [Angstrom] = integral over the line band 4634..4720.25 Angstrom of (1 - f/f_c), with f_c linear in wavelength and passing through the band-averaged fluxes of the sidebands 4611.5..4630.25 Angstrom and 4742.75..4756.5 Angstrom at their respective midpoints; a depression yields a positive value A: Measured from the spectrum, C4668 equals 2.8 Angstrom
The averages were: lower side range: 8.05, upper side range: 7.96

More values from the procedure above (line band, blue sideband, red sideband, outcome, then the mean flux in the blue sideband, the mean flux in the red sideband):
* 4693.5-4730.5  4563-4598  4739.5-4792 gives -0.44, 7.79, 7.76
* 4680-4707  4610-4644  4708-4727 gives 0.87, 7.93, 8.01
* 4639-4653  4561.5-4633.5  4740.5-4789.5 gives 0.34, 7.9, 7.77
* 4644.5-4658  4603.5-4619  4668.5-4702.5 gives 0.34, 8.05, 7.74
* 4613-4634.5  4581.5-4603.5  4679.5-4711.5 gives -0.84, 7.74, 7.73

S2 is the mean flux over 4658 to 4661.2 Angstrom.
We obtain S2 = 8.4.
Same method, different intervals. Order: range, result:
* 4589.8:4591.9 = 8.03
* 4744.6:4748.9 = 8.3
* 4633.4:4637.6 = 7.87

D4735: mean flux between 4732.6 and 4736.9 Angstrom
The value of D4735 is 7.65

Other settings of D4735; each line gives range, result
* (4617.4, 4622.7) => 8.1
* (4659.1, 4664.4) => 8.06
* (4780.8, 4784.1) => 7.53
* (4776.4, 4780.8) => 7.78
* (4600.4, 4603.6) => 7.69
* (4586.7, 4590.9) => 8.24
